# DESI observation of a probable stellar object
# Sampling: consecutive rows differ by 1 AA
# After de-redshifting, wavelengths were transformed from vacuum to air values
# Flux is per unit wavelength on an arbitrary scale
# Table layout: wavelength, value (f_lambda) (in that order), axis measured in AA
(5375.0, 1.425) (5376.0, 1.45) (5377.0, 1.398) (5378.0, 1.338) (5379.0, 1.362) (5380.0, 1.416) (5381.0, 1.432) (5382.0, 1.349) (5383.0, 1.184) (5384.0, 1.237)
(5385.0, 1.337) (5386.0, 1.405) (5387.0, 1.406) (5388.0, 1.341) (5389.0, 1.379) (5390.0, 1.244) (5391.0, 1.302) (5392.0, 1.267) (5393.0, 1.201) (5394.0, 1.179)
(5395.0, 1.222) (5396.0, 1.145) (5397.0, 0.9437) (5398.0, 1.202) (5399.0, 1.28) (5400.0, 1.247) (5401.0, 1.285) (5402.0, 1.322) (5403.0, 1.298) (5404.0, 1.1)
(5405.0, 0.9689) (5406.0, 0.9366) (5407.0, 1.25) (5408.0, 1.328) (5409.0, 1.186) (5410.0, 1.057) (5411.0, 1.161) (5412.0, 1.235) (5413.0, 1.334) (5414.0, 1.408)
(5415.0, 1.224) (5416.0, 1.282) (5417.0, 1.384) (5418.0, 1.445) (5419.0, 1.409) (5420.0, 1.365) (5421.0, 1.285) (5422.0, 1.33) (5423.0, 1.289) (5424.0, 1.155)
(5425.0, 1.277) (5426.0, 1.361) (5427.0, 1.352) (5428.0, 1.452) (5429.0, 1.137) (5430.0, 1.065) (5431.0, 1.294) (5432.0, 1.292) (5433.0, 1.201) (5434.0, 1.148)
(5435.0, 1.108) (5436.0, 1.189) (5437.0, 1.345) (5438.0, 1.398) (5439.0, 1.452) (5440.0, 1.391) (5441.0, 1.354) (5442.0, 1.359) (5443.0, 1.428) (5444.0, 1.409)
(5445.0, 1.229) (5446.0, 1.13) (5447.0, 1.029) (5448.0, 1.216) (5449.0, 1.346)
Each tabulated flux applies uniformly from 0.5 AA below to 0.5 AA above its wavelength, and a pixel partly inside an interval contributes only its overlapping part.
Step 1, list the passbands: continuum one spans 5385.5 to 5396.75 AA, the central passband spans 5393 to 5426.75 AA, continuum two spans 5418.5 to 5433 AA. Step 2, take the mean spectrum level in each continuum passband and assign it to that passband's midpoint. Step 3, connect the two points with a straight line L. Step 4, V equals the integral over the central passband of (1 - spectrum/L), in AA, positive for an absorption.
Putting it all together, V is 1.10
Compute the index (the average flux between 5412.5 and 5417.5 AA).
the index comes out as 1.33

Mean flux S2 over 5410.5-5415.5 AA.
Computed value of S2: 1.27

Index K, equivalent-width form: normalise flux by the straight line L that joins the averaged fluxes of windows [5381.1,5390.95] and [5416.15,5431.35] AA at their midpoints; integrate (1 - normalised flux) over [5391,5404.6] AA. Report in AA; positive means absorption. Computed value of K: 1.1 AA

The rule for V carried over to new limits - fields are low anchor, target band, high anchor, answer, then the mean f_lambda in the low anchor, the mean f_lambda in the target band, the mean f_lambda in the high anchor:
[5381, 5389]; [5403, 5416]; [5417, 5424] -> 1.4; 1.33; 1.19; 1.34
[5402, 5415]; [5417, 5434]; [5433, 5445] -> -0.4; 1.2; 1.29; 1.32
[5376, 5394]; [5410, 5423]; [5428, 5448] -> -0.2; 1.33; 1.31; 1.26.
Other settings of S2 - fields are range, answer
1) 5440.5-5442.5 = 1.36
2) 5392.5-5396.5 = 1.19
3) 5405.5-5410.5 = 1.15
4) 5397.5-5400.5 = 1.24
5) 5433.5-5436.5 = 1.15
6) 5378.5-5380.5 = 1.39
